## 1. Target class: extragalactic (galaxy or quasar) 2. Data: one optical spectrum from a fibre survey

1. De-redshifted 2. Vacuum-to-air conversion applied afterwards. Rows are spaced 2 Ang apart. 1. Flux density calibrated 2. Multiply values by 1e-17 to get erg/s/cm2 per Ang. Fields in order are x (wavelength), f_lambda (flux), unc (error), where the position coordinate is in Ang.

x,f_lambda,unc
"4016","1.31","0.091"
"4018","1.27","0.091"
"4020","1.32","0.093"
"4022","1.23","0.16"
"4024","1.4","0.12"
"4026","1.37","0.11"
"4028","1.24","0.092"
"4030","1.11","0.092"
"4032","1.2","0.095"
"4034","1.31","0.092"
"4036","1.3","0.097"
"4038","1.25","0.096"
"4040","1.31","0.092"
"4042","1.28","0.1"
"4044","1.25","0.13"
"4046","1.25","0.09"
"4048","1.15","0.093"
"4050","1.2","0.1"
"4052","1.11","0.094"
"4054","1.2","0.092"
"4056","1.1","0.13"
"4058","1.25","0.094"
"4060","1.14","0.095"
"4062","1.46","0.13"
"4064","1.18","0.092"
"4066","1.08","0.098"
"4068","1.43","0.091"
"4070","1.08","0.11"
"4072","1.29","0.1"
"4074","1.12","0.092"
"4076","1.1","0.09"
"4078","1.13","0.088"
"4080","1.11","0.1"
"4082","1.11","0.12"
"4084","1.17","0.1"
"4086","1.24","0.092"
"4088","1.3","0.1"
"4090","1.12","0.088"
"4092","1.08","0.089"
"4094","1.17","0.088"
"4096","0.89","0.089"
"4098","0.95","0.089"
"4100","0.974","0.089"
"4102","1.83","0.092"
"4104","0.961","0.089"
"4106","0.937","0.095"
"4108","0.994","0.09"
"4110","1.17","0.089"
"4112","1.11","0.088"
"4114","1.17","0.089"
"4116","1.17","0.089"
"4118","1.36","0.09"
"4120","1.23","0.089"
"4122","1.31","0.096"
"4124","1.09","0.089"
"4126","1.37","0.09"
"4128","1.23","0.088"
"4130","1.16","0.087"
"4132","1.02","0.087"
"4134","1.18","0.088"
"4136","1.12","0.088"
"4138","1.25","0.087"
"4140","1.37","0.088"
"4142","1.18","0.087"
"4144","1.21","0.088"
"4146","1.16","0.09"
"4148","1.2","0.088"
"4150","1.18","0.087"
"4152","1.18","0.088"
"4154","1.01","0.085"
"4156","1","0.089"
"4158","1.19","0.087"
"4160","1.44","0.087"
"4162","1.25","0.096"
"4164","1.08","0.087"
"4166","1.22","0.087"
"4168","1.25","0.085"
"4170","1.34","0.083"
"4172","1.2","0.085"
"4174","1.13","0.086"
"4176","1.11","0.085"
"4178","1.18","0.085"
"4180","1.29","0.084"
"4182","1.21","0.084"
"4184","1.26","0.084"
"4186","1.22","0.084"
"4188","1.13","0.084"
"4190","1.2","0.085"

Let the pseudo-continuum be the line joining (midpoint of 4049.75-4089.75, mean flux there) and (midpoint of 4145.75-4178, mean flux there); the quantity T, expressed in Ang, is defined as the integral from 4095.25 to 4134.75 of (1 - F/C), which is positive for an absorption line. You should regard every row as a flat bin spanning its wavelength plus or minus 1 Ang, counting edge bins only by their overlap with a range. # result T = 1.0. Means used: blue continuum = 1.19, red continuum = 1.18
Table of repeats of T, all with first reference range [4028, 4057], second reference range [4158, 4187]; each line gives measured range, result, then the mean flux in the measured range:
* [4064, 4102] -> 2.2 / 1.15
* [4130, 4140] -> 0.5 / 1.17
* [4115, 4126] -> -0.2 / 1.24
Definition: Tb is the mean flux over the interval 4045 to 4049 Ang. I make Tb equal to 1.2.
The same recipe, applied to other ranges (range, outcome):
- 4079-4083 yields 1.11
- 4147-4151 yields 1.19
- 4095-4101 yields 0.938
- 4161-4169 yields 1.2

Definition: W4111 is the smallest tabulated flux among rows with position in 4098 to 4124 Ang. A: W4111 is 0.937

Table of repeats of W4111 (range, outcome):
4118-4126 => 1.09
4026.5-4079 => 1.08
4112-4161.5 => 1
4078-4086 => 1.11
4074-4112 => 0.89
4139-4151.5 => 1.16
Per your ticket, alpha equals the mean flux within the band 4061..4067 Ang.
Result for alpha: 1.24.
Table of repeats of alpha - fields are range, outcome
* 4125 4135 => 1.19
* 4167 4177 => 1.21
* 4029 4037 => 1.23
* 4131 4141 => 1.19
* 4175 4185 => 1.21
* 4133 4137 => 1.15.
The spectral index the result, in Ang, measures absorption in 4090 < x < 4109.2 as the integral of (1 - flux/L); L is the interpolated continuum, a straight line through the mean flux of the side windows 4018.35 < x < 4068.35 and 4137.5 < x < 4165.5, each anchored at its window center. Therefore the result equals 2.0 Ang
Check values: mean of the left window 1.24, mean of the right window 1.19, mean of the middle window 1.09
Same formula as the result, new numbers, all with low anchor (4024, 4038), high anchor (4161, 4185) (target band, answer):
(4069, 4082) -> 1.16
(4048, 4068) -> 0.85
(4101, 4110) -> 0.41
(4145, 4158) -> 0.98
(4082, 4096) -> 1.00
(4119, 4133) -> 0.31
